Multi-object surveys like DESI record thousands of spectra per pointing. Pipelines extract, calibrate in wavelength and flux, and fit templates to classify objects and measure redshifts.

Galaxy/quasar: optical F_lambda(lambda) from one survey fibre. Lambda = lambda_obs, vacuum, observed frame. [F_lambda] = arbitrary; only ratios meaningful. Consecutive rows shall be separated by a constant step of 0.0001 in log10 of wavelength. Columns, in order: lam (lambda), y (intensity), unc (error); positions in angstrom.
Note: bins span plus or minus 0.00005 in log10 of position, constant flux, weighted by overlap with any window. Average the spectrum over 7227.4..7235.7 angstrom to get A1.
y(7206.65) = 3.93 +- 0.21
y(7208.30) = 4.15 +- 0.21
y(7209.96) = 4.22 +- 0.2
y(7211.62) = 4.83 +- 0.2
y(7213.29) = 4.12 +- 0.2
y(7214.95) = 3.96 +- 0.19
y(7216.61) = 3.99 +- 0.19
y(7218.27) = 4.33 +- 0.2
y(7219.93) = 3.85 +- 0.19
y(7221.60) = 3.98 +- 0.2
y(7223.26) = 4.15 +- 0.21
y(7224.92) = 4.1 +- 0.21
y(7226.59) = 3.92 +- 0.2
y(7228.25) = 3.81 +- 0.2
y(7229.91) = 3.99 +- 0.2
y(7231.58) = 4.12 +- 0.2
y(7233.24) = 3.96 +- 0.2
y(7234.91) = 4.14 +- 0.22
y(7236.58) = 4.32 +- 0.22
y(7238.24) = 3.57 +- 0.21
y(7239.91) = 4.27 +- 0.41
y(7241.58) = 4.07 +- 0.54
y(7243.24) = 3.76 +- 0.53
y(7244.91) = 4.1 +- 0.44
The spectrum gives 4.01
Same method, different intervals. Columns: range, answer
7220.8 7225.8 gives 4.08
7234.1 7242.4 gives 4.07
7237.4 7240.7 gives 3.92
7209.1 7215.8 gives 4.28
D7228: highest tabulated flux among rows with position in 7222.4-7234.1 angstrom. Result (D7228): 4.15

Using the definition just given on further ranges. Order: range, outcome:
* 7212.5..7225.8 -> 4.33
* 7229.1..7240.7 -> 4.32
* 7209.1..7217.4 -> 4.83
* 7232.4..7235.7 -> 4.14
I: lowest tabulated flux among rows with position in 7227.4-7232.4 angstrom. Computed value 3.81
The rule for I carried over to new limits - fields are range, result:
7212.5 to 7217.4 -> 3.96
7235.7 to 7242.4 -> 3.57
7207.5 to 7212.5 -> 4.15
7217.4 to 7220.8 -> 3.85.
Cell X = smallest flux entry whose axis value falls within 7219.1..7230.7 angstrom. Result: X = 3.81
